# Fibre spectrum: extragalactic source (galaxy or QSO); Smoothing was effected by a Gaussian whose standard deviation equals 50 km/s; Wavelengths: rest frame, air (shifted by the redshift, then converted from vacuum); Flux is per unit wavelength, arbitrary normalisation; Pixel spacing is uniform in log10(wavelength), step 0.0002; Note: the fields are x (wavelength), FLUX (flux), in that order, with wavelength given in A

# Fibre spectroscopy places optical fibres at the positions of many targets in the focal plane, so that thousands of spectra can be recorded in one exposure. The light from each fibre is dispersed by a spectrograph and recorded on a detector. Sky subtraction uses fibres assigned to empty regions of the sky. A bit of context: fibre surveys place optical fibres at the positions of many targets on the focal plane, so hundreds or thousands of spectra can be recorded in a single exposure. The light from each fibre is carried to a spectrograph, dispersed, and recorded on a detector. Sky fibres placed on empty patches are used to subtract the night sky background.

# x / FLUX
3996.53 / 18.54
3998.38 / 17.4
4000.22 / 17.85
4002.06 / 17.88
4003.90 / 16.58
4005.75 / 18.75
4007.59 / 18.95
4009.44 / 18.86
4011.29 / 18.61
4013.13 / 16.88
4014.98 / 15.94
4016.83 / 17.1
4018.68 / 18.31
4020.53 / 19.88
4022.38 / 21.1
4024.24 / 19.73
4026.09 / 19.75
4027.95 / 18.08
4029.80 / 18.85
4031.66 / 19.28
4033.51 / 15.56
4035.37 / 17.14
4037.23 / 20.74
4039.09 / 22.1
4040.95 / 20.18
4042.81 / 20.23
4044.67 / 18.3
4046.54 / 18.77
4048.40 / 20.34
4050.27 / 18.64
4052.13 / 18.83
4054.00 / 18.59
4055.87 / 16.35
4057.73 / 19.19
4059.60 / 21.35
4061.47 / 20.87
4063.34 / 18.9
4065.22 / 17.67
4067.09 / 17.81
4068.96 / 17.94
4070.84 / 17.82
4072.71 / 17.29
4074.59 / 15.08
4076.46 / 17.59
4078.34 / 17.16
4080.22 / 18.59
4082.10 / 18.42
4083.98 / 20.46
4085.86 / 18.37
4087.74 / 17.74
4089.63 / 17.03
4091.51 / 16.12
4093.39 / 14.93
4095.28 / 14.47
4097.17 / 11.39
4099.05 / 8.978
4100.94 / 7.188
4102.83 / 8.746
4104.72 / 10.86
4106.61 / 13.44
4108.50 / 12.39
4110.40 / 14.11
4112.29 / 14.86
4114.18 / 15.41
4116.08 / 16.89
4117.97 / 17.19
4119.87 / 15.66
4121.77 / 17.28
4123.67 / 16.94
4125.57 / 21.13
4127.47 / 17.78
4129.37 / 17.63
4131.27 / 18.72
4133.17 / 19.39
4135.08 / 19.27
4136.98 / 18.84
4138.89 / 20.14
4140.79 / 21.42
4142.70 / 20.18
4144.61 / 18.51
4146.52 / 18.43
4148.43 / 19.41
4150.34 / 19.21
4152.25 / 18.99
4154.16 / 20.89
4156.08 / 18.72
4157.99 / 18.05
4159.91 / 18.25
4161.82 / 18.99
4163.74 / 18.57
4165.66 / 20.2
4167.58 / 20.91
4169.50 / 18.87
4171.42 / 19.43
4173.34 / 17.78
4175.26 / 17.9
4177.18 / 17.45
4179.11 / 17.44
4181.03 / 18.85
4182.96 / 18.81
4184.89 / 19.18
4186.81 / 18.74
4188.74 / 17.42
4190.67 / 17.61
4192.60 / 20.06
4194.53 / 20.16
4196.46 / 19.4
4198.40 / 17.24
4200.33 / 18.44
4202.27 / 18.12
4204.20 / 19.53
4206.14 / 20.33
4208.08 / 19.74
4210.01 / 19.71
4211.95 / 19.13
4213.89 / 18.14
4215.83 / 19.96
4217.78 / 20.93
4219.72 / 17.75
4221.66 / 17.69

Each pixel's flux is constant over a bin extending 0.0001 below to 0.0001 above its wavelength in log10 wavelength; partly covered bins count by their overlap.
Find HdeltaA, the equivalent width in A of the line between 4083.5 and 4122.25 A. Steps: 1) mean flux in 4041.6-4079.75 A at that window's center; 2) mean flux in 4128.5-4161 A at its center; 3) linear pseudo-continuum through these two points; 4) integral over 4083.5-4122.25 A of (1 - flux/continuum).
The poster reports 9.2 A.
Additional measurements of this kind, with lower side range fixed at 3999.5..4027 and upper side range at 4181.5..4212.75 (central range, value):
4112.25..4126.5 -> 1.3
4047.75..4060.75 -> -0.4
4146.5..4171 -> -0.5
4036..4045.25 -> -0.9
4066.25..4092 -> 1.3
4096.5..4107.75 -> 5.2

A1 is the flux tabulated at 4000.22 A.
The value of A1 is 17.85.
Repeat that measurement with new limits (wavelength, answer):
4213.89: 18.14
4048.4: 20.34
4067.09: 17.81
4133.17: 19.39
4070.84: 17.82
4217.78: 20.93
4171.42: 19.43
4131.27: 18.72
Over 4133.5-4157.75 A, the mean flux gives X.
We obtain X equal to 19.5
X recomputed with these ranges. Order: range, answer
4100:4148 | 16.5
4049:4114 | 16.2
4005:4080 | 18.6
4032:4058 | 18.9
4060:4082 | 18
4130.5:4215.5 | 19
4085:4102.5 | 13.8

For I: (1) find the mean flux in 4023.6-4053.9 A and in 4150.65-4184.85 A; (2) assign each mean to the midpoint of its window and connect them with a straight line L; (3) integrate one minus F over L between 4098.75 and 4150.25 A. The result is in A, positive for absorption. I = 6.68 A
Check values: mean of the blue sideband 19.1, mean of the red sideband 18.8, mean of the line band 16.5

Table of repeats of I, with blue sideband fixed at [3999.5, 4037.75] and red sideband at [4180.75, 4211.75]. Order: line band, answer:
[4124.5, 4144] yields -0.7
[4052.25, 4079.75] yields 0.6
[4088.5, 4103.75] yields 5.1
